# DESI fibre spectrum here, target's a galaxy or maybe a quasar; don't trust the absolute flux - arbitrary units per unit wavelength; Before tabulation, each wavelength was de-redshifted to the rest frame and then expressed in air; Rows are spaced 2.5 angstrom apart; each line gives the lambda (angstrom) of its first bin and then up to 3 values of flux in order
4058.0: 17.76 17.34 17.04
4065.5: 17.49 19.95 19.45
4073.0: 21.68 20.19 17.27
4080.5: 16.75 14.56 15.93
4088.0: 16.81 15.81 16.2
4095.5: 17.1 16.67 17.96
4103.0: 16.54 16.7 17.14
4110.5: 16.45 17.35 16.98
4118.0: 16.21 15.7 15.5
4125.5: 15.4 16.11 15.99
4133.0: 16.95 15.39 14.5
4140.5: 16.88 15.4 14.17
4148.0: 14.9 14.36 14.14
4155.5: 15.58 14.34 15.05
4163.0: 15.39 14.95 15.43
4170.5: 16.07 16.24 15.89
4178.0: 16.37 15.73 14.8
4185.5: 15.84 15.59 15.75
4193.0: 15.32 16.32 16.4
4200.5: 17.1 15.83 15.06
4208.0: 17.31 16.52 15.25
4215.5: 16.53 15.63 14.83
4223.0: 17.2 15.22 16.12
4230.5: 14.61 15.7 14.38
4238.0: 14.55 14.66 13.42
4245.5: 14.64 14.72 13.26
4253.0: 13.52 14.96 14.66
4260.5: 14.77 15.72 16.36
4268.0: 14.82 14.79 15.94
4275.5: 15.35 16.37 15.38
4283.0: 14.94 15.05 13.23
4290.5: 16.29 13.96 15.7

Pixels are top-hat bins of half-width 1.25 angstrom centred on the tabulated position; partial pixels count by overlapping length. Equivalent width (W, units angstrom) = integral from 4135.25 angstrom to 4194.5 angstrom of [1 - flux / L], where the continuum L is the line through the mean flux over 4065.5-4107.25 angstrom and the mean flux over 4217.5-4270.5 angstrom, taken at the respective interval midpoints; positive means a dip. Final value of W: 3.1 angstrom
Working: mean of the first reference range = 17.5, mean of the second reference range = 14.9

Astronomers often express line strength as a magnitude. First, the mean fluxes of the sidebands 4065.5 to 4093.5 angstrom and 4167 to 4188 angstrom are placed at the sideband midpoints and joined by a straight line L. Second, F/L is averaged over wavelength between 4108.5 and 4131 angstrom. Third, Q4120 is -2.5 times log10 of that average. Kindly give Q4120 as 0.046 mag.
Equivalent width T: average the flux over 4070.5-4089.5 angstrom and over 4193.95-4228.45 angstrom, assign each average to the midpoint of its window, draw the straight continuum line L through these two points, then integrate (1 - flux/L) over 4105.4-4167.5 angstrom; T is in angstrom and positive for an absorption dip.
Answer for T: 5.0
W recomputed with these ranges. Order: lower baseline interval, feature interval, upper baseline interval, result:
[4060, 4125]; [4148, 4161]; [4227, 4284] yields 1.3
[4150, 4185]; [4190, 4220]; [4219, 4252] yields -2.0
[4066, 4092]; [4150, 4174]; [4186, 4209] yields 2.0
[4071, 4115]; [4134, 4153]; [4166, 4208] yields 1.6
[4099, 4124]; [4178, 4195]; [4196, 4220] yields 0.7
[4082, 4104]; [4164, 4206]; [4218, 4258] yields -1.2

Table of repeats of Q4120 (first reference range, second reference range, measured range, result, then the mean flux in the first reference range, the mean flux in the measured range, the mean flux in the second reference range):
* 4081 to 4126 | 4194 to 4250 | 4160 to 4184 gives 0.02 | 16.4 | 15.6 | 15.5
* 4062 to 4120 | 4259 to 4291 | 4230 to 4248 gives 0.08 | 17.3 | 14.6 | 15.3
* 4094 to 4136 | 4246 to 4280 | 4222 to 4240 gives 0.00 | 16.5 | 15.3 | 15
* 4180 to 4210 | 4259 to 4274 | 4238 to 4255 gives 0.10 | 15.9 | 14.1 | 15.4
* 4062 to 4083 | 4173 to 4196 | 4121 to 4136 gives 0.08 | 18.5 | 15.9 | 15.7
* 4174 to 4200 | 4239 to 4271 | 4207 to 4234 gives -0.04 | 15.8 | 15.9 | 14.6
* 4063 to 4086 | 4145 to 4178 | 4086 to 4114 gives 0.03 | 18.2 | 16.8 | 15.2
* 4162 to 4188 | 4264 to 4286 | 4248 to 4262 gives 0.09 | 15.7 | 14.3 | 15.5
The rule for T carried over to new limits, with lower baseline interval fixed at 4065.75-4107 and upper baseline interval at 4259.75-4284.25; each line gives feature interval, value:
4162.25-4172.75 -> 0.67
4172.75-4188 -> 0.64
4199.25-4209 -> -0.06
